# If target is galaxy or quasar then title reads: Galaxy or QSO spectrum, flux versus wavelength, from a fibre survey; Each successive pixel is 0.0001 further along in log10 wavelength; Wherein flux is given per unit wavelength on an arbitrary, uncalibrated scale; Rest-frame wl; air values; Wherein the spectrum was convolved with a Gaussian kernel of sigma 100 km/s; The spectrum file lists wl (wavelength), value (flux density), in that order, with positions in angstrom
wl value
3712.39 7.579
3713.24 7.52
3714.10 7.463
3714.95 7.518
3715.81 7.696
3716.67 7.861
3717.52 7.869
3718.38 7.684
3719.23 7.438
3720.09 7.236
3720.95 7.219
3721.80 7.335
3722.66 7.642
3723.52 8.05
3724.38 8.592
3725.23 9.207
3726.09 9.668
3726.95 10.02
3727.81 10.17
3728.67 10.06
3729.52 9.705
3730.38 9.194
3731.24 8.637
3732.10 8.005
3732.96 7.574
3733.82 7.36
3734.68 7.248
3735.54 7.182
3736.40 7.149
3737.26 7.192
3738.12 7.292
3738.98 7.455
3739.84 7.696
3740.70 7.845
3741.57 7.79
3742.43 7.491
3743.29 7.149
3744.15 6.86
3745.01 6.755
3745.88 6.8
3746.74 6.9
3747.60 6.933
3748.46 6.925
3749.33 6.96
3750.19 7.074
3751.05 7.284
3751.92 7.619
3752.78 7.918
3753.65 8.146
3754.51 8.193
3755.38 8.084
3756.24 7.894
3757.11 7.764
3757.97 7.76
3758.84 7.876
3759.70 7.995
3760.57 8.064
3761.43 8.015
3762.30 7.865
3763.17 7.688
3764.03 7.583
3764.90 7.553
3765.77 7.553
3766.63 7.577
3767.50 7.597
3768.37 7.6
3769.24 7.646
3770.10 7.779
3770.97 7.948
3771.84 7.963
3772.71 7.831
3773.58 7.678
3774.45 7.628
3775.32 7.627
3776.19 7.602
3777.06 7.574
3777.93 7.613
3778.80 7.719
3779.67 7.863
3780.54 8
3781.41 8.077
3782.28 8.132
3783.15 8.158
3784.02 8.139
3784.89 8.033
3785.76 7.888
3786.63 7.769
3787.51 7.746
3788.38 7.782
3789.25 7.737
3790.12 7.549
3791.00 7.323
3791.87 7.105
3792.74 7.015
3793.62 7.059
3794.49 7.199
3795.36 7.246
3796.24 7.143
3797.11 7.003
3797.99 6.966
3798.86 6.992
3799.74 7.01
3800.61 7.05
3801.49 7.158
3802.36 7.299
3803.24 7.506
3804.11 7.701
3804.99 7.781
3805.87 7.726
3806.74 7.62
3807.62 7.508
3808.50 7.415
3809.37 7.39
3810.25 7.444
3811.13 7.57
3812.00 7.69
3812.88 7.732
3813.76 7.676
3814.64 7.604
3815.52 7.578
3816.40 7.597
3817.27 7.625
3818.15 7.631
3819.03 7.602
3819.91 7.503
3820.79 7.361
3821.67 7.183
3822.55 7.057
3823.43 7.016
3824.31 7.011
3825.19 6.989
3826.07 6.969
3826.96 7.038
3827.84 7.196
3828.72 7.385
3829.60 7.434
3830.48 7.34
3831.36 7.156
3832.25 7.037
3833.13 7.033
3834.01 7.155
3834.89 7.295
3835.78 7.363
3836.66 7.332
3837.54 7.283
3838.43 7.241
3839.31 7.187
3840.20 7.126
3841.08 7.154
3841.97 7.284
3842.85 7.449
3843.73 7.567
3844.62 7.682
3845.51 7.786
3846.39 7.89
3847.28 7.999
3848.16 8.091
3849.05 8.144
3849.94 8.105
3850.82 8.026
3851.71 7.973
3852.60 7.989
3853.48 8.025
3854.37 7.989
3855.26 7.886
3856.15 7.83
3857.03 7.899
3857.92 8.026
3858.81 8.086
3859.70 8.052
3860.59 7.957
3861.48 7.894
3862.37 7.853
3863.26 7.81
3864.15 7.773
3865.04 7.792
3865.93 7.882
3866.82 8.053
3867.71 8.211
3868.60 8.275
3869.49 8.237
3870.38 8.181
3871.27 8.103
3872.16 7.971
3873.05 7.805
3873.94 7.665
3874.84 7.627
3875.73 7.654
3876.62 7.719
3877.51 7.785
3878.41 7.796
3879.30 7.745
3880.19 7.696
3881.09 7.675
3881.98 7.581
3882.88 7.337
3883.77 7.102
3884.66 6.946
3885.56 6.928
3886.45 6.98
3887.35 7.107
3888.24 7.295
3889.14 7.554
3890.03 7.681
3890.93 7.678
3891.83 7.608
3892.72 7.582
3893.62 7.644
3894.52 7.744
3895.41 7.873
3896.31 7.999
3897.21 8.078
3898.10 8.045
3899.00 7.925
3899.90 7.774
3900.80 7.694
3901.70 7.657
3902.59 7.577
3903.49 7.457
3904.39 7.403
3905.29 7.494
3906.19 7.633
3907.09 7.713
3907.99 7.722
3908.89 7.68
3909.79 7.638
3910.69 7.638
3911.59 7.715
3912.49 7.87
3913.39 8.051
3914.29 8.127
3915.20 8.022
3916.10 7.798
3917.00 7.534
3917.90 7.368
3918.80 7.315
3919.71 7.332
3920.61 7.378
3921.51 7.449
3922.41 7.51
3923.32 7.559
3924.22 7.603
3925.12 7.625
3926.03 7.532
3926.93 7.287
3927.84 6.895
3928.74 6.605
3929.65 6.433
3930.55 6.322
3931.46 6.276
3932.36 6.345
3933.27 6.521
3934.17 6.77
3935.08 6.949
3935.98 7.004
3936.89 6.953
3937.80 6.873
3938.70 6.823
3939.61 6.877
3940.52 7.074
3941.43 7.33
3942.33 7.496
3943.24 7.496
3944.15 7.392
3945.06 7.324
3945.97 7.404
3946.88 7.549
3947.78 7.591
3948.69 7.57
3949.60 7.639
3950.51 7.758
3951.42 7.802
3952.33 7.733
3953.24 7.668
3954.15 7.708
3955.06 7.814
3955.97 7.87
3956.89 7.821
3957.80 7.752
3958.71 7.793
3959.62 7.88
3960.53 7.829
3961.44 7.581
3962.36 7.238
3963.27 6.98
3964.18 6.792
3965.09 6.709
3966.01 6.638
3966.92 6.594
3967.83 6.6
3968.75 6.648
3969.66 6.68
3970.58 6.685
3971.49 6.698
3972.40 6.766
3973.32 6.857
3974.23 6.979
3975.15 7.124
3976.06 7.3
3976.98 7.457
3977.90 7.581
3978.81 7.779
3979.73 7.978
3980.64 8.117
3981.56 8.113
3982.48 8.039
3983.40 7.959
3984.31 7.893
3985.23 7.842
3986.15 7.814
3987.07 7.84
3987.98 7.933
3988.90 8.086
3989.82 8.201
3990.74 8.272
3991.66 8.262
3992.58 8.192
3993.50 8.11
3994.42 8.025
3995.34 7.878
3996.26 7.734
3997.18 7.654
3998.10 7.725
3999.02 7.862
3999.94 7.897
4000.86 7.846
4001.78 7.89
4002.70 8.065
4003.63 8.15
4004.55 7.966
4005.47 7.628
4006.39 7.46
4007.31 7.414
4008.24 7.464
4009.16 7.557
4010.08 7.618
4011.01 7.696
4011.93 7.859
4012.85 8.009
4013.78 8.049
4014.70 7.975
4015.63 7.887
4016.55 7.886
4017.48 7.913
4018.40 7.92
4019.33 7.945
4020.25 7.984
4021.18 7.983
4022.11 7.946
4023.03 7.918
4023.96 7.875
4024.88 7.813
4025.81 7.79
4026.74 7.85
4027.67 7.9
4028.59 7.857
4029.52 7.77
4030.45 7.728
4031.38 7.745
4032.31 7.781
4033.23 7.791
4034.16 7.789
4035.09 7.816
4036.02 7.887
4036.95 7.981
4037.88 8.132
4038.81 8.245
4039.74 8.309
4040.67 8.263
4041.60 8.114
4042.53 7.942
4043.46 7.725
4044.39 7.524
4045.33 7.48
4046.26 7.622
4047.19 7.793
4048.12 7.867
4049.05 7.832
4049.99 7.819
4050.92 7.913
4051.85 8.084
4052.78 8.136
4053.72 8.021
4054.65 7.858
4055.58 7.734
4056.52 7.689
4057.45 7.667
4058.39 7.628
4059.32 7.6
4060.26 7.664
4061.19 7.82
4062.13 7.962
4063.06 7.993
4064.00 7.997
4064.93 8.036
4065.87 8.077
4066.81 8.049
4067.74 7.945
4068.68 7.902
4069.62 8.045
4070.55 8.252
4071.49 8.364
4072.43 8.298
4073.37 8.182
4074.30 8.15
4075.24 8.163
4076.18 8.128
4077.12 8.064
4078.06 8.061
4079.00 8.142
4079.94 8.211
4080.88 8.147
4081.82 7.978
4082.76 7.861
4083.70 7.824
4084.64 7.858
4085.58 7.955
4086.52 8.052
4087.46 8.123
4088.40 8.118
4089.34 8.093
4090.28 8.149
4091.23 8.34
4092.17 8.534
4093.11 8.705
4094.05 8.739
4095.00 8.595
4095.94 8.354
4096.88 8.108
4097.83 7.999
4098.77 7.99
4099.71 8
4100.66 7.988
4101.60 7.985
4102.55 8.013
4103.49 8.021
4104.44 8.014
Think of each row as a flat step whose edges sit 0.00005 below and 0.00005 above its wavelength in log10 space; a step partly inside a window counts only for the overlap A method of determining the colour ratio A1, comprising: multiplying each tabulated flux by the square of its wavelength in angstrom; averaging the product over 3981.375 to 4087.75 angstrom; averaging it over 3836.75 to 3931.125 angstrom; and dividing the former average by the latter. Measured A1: 1.12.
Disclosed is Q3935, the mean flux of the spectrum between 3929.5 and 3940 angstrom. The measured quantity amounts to 6.69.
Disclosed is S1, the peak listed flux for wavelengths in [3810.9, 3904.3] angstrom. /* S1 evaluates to 8.275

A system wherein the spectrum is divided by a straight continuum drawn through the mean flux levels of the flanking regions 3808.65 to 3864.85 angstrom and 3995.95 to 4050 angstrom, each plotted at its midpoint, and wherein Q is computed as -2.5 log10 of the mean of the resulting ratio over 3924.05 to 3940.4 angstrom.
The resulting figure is 0.13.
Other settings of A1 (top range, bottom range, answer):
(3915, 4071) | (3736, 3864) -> 1.12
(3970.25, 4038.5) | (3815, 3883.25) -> 1.10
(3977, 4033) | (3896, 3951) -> 1.11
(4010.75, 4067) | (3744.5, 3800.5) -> 1.19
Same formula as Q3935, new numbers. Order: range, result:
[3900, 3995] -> 7.44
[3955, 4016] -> 7.62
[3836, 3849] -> 7.52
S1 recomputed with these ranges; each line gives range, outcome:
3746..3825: 8.193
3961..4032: 8.272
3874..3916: 8.127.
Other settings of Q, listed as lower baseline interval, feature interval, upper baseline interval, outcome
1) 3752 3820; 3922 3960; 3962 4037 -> 0.05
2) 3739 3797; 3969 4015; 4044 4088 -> 0.02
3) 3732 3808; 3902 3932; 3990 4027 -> 0.04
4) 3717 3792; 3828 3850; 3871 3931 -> 0.03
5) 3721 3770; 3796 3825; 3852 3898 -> 0.06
